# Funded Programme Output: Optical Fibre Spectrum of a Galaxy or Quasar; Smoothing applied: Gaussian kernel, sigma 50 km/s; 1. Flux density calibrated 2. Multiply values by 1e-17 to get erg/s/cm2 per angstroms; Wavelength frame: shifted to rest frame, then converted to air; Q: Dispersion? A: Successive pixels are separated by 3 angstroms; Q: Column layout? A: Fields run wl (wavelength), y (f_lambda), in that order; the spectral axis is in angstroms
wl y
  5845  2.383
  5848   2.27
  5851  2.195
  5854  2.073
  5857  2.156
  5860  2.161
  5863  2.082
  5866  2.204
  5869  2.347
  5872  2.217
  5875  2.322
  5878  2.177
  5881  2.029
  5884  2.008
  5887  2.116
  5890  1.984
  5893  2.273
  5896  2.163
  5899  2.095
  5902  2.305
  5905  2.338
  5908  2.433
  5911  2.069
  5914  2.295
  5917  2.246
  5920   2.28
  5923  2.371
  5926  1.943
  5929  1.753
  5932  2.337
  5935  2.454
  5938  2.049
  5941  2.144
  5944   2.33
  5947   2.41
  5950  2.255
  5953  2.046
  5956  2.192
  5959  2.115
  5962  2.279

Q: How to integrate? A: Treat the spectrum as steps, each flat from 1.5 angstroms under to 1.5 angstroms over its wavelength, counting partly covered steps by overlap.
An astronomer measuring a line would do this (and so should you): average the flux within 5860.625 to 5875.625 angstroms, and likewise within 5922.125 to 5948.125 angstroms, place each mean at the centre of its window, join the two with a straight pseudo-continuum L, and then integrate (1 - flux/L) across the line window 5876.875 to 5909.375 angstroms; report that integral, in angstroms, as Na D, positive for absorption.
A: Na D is 0.6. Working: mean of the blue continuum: 2.23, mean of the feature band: 2.17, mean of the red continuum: 2.19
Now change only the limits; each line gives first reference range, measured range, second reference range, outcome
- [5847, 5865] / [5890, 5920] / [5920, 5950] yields -0.7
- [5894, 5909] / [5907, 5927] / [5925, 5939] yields -0.4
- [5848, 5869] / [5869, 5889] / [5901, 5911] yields 0.7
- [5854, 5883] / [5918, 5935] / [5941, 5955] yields 0.5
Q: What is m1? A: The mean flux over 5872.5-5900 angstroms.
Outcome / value 2.13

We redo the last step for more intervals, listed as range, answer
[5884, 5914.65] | 2.19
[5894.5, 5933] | 2.2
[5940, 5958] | 2.23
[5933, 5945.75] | 2.25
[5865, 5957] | 2.2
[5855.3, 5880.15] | 2.2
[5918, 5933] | 2.13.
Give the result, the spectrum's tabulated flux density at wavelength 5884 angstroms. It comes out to 2.008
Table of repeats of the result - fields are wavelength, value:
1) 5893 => 2.273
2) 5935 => 2.454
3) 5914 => 2.295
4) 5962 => 2.279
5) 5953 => 2.046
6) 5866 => 2.204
